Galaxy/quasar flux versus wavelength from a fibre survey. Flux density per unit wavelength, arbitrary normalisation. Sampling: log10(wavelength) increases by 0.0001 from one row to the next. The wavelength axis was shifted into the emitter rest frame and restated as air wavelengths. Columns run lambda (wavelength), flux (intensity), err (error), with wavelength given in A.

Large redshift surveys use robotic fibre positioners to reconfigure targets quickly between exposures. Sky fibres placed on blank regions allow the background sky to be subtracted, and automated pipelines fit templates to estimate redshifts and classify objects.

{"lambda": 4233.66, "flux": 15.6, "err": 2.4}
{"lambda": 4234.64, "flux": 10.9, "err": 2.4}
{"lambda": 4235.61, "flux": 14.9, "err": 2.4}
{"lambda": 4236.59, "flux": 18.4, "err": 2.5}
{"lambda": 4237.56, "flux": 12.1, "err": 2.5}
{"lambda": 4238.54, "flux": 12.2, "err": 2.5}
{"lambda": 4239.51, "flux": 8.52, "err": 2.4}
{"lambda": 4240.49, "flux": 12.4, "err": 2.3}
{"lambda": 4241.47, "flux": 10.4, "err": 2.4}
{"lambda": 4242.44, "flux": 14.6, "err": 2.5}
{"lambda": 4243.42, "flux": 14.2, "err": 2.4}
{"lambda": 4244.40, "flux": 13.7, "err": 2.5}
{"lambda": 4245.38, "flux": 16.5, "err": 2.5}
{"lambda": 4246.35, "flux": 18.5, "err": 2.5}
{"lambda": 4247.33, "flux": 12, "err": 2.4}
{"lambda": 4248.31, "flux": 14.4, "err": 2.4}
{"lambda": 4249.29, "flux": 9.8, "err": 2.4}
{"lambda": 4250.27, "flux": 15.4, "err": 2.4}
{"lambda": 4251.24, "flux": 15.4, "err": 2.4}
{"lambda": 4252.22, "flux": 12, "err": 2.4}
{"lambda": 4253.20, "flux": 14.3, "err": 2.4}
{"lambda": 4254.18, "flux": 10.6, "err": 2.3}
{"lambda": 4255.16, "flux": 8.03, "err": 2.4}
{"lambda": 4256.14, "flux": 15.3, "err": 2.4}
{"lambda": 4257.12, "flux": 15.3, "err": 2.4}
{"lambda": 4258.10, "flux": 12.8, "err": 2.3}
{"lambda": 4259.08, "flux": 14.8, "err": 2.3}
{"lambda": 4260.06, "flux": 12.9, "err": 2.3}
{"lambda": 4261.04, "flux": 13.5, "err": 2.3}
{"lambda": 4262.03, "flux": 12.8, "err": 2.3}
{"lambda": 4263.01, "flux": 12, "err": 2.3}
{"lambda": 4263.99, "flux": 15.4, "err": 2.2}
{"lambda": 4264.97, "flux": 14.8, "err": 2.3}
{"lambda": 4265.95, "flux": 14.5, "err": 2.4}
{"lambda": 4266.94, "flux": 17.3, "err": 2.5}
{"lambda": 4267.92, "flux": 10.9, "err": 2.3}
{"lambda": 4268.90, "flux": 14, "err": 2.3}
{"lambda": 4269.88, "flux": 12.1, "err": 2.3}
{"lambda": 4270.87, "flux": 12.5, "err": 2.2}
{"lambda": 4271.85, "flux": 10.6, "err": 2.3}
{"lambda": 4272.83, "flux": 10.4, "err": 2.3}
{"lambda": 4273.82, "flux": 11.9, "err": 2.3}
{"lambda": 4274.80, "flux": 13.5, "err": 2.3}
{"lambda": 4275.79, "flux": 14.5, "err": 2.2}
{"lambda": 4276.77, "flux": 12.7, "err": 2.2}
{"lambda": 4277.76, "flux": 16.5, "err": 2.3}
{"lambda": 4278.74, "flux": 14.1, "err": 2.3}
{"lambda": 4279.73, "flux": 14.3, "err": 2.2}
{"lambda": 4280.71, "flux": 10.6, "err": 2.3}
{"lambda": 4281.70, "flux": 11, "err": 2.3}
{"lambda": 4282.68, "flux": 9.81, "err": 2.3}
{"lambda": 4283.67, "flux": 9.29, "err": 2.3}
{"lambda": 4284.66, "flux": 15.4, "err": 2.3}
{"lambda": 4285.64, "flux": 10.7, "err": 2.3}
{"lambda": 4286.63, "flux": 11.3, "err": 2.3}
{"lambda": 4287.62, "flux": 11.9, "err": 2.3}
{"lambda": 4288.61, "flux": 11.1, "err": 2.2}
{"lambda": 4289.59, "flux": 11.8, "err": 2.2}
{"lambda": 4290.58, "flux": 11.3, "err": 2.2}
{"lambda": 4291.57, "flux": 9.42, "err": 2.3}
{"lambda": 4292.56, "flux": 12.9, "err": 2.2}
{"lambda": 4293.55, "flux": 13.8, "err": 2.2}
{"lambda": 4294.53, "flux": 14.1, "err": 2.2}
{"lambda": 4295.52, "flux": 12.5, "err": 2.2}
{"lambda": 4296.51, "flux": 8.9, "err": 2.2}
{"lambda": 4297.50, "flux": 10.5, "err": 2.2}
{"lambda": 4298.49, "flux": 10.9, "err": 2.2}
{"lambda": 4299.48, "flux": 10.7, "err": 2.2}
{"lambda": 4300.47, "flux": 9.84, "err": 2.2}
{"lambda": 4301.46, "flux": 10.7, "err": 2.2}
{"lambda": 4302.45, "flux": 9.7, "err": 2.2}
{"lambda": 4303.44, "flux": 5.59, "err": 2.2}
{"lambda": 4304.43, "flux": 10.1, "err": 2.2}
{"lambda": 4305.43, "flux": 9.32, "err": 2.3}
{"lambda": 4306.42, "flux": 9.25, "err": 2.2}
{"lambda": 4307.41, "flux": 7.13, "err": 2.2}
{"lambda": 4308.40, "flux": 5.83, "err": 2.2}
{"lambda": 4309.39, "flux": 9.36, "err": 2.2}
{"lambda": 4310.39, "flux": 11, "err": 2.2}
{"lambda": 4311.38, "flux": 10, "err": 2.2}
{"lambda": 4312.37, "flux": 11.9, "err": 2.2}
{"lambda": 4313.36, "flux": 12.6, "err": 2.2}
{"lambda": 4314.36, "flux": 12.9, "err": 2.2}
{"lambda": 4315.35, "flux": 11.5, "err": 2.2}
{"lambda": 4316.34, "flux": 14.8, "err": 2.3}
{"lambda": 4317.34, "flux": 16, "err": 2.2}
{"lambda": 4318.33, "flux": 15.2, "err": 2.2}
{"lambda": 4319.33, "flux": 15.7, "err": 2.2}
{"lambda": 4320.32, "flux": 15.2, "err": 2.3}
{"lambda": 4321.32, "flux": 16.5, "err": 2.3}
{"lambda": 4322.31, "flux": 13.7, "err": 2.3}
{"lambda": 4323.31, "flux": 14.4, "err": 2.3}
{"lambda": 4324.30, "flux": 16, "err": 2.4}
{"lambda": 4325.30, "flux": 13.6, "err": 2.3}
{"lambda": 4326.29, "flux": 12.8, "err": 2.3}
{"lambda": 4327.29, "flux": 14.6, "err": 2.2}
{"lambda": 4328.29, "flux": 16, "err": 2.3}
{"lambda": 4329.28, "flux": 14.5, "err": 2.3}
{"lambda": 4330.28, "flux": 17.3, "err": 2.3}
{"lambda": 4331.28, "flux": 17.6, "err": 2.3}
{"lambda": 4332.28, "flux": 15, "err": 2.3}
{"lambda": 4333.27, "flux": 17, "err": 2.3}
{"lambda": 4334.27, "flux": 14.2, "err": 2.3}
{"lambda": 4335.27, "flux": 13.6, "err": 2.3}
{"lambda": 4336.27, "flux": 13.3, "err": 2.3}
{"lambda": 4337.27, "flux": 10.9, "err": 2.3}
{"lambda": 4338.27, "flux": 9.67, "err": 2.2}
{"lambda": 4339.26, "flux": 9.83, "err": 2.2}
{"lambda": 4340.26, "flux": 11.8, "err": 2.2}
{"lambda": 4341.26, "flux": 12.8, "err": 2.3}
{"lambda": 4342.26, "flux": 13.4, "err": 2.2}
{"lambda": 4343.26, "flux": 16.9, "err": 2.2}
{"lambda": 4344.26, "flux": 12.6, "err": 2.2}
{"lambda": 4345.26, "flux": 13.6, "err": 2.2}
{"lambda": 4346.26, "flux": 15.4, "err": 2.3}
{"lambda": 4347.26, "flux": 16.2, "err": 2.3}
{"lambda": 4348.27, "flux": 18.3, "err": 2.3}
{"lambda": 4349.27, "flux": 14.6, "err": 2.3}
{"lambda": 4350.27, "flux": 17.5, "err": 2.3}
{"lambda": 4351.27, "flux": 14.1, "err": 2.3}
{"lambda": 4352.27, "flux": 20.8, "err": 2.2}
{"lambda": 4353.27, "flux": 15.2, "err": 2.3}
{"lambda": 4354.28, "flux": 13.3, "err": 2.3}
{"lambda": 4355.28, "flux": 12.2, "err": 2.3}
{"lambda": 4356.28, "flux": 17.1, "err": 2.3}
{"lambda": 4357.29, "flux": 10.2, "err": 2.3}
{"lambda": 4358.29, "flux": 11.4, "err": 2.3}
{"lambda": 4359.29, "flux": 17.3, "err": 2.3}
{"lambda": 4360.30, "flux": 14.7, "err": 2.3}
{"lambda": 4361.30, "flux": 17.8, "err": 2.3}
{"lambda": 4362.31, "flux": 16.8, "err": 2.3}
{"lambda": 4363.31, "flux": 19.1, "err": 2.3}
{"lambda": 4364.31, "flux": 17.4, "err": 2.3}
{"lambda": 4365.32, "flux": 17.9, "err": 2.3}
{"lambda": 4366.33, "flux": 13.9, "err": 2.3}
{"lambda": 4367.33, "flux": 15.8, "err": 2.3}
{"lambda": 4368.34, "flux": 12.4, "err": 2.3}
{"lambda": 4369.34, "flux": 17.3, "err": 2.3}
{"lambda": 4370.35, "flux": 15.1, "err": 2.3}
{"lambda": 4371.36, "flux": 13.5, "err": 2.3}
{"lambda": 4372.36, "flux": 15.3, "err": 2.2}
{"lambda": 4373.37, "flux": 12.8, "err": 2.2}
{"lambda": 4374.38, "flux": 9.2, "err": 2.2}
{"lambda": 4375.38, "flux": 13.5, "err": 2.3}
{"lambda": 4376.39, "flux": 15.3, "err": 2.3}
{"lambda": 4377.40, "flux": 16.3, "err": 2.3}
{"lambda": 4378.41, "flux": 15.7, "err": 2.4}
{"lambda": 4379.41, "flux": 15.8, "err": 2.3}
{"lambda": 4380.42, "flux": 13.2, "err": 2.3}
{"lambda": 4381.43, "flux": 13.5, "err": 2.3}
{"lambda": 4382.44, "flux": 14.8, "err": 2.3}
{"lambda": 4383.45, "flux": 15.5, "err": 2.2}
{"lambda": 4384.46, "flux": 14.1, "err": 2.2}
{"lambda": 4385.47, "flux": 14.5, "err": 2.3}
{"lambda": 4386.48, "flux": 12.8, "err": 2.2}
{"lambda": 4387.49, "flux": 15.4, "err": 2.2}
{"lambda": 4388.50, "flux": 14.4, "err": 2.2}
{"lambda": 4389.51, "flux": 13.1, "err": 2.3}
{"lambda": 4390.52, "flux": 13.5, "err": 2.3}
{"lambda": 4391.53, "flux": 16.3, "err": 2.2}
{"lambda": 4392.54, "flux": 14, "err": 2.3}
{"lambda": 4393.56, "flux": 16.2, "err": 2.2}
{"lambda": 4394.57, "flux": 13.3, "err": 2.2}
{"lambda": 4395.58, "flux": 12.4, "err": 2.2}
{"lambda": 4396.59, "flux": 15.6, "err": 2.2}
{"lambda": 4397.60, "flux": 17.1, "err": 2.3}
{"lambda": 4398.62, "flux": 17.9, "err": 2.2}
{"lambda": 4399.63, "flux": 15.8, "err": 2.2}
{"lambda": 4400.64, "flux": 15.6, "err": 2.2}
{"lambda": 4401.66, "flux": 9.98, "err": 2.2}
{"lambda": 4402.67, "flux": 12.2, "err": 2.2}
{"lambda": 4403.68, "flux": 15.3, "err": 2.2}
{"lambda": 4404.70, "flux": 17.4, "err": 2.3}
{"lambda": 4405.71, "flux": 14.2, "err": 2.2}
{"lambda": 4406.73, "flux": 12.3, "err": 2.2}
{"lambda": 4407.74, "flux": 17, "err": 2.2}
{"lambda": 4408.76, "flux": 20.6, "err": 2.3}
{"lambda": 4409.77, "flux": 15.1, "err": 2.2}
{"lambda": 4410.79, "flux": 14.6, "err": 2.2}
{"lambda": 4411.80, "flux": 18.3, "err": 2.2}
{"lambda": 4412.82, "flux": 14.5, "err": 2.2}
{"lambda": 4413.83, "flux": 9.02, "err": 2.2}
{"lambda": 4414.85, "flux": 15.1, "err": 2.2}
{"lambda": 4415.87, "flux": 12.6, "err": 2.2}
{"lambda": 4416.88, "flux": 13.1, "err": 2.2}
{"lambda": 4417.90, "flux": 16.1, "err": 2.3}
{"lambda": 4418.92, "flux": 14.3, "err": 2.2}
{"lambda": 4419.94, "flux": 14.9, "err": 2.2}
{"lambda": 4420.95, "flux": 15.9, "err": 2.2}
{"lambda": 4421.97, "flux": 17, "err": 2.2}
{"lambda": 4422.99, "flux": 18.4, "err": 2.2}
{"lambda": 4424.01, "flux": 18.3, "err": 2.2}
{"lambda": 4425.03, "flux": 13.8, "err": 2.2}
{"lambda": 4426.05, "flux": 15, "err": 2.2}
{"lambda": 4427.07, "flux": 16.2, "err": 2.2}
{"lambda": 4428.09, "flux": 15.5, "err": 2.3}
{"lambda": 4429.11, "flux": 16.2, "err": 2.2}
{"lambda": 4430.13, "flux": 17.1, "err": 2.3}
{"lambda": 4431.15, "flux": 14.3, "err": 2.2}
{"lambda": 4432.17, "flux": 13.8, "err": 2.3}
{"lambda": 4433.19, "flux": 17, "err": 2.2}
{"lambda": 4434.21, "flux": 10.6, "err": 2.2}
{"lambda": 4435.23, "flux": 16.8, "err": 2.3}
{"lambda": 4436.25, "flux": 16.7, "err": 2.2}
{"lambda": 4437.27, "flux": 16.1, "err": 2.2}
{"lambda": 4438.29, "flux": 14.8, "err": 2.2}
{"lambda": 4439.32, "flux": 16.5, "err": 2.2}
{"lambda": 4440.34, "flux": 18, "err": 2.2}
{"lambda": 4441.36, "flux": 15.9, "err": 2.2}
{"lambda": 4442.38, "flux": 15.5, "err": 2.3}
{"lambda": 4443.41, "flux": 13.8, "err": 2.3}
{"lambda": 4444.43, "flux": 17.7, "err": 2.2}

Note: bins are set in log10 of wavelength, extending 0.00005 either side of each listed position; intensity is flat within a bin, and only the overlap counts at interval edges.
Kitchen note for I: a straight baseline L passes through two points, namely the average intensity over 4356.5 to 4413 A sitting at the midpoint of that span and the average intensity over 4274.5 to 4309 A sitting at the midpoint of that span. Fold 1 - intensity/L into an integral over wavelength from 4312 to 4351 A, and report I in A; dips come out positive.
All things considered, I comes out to -4.89 A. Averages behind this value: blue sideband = 11.1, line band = 14.4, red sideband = 14.9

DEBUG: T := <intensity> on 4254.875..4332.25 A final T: 12.5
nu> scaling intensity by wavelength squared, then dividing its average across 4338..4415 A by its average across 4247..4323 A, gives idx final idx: 1.26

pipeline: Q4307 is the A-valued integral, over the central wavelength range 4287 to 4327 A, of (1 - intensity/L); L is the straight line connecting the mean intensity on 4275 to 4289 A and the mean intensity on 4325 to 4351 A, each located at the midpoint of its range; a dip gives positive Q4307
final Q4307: 4.6 A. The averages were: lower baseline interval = 12.4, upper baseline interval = 14.4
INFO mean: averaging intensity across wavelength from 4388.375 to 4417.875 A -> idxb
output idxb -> 14.7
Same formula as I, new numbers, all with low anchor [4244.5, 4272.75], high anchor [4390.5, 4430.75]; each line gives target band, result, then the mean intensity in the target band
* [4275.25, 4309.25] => 6.8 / 11.1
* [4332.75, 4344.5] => 1.1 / 13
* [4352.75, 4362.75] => 0.0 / 14.6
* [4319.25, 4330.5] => -0.6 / 14.9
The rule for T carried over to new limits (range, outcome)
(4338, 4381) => 14.7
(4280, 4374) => 13.3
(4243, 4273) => 13.5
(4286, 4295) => 11.9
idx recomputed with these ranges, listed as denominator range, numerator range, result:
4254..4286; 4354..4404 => 1.20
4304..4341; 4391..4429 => 1.22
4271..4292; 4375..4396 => 1.26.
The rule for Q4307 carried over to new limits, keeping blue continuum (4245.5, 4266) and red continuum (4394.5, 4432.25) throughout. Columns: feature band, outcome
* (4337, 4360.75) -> 0.57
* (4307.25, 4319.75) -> 1.97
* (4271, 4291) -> 2.45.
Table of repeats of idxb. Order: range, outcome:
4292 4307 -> 10.6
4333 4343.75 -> 12.9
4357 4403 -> 14.7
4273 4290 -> 12.3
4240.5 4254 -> 13.8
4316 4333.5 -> 15.3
